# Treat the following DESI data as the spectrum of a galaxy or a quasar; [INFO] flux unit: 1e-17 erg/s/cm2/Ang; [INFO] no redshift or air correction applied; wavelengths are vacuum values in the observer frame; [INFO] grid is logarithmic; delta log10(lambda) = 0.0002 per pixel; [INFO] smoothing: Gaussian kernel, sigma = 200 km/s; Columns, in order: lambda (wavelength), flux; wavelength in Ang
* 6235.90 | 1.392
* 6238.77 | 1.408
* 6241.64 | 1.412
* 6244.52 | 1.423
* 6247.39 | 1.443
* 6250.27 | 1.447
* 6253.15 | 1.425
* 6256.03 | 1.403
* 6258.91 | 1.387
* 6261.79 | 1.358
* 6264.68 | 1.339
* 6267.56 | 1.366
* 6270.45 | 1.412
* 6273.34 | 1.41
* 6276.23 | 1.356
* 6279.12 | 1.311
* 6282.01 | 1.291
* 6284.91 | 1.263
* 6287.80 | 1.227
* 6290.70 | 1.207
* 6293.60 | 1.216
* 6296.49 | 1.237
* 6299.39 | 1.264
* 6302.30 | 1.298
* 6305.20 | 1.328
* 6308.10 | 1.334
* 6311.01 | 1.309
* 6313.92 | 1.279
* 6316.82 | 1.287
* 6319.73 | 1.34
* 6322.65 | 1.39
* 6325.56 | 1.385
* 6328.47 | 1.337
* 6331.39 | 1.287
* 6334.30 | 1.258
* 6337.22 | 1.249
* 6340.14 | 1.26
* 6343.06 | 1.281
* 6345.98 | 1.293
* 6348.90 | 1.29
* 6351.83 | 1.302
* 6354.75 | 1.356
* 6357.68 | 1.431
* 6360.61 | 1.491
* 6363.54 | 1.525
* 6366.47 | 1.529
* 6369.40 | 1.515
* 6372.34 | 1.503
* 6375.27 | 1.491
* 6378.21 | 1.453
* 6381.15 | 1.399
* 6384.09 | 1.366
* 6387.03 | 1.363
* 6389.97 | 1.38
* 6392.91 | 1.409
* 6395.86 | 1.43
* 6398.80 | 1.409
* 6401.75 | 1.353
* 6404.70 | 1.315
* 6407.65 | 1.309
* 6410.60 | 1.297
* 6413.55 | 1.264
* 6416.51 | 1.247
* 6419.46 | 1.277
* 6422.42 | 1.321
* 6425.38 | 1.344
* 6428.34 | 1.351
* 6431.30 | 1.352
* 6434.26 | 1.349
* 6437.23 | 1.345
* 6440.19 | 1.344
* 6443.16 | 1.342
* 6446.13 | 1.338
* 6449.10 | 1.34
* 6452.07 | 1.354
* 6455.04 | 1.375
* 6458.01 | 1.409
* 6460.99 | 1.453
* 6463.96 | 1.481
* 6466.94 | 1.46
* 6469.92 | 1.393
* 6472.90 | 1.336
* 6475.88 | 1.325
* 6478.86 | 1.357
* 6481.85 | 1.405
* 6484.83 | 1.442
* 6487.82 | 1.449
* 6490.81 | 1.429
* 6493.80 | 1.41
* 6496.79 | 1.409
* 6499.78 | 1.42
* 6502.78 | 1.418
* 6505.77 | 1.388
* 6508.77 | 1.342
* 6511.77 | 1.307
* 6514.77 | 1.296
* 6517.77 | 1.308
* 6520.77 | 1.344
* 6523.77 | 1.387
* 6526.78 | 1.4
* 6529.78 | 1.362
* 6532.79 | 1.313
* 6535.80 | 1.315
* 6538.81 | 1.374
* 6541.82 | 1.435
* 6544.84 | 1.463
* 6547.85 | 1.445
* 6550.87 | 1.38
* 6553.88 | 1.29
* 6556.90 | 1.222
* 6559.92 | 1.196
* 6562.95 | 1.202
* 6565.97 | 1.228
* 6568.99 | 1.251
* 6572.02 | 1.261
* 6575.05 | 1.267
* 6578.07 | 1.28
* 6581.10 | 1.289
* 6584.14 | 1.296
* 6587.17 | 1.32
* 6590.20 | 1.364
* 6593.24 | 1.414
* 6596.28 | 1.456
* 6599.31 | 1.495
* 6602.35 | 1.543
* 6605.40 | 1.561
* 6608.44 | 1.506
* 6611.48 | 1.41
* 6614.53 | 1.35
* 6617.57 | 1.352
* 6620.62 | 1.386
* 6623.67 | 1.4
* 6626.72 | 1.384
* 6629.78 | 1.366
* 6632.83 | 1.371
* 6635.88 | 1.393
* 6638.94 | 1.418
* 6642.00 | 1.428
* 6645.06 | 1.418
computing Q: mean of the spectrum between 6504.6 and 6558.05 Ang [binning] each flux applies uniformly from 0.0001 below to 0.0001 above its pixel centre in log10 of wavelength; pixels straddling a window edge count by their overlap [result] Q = 1.35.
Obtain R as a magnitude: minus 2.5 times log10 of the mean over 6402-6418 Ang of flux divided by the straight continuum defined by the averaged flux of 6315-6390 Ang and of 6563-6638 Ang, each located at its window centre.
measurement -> 0.07 mag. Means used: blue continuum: 1.38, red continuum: 1.37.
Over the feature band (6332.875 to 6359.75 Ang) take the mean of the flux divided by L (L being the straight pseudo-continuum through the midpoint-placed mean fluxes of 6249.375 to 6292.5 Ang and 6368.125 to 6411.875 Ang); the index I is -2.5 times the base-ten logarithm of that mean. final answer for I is 0.06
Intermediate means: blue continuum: 1.34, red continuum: 1.4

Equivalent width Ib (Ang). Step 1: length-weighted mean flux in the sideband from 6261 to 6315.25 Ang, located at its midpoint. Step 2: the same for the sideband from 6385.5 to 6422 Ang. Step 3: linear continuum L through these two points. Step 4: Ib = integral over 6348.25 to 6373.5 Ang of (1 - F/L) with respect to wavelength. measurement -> -2.22 Ang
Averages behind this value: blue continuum 1.3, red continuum 1.34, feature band 1.44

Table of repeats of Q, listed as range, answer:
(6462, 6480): 1.39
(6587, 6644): 1.42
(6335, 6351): 1.27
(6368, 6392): 1.43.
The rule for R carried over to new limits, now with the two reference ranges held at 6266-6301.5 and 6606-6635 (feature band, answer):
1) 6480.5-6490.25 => -0.06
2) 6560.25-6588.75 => 0.10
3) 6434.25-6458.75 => -0.01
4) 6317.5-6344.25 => 0.00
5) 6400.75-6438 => 0.02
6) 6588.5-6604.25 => -0.05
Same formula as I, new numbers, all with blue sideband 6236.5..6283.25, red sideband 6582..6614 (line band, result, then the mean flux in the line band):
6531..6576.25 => 0.092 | 1.31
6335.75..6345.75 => 0.107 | 1.27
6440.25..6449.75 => 0.056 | 1.34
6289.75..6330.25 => 0.074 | 1.3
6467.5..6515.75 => 0.025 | 1.39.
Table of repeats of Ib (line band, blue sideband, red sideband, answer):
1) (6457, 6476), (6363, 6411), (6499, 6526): -0.5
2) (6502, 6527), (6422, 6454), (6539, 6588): -0.6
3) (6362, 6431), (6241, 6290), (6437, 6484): -0.4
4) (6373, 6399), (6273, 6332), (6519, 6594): -2.1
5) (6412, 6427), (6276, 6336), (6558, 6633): 0.3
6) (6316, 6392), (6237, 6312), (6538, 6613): -1.7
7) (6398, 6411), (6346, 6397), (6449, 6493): 0.7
